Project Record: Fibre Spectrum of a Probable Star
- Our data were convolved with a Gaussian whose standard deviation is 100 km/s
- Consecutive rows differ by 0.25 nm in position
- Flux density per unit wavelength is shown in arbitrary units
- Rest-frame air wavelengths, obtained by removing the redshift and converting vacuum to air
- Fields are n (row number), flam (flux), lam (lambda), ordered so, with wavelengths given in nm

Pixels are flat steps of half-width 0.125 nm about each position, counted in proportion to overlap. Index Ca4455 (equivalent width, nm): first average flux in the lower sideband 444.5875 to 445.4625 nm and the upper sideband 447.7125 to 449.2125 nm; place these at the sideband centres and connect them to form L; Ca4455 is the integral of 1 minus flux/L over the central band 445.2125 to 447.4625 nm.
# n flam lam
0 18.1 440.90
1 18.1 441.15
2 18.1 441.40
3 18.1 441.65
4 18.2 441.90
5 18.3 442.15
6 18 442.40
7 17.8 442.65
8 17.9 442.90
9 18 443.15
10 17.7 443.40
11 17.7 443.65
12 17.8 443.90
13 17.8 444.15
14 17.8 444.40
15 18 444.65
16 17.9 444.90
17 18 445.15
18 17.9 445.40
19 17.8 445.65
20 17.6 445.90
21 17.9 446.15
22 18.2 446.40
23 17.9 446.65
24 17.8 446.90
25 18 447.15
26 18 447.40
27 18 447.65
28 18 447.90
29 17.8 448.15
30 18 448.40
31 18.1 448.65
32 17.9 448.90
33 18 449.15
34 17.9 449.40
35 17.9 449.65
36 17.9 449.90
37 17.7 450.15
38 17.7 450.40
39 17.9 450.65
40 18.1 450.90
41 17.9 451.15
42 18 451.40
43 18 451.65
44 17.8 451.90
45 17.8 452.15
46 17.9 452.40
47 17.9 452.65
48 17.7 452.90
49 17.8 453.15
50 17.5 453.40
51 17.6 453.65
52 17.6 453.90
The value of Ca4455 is 0.01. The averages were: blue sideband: 17.9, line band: 17.9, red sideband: 18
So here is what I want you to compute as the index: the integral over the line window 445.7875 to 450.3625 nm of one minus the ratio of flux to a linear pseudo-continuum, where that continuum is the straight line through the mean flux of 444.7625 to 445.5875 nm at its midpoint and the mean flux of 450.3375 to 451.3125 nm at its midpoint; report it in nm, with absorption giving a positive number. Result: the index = 0.00 nm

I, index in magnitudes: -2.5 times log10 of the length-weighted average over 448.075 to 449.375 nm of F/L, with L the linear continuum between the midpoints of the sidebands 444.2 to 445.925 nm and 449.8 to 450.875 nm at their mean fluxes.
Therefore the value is -0.01 mag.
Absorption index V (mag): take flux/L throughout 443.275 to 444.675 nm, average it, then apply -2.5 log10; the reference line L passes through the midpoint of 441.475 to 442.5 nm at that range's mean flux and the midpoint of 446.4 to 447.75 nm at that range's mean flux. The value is 0.02 mag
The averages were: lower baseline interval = 18.2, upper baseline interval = 18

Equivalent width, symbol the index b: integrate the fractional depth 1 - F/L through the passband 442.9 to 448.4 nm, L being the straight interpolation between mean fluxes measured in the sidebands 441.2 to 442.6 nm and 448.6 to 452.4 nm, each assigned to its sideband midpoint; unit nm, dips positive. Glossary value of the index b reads 0.04 nm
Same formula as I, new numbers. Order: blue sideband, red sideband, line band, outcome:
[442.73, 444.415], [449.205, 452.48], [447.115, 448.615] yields -0.007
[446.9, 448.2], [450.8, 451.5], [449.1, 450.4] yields 0.008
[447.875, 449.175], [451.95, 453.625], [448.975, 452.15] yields -0.002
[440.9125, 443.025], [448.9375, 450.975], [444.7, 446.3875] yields 0.006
